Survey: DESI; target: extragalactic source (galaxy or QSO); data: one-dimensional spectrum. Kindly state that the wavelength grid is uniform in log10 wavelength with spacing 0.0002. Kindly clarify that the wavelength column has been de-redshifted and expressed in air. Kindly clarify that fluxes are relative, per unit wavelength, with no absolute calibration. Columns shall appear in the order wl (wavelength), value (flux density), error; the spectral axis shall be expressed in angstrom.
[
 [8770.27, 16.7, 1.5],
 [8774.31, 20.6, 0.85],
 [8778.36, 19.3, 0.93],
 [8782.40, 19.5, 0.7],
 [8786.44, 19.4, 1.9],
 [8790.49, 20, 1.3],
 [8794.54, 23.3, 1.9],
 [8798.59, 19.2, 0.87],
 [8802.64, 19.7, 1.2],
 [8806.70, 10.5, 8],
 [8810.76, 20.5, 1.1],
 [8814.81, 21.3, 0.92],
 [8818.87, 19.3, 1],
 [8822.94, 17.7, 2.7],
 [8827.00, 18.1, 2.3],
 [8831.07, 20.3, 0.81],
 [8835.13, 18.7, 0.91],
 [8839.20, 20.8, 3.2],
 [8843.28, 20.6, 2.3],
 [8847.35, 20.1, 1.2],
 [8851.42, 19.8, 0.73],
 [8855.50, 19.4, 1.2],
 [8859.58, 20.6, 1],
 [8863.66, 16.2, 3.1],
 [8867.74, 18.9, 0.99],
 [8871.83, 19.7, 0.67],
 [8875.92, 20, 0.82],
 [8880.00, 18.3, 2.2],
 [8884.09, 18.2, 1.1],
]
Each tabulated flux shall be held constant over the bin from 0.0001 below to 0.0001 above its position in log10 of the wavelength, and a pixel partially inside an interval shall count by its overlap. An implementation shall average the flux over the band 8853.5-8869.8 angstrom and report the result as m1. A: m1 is 18.8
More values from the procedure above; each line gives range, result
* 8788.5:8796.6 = 21.6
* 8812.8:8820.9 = 20.3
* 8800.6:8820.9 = 18.3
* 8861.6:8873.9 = 18.3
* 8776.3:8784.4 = 19.4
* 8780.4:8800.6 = 20.3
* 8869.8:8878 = 19.9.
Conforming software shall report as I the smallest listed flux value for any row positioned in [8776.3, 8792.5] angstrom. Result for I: 19.3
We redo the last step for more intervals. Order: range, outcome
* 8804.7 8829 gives 10.5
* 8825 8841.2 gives 18.1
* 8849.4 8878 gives 16.2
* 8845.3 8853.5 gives 19.8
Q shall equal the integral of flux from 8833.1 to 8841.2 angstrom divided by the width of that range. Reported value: 19.8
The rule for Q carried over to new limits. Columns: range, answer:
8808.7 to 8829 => 19.4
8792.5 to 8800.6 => 21.3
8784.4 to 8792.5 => 19.7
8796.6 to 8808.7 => 16.5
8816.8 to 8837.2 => 18.8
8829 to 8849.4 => 20.1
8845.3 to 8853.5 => 20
